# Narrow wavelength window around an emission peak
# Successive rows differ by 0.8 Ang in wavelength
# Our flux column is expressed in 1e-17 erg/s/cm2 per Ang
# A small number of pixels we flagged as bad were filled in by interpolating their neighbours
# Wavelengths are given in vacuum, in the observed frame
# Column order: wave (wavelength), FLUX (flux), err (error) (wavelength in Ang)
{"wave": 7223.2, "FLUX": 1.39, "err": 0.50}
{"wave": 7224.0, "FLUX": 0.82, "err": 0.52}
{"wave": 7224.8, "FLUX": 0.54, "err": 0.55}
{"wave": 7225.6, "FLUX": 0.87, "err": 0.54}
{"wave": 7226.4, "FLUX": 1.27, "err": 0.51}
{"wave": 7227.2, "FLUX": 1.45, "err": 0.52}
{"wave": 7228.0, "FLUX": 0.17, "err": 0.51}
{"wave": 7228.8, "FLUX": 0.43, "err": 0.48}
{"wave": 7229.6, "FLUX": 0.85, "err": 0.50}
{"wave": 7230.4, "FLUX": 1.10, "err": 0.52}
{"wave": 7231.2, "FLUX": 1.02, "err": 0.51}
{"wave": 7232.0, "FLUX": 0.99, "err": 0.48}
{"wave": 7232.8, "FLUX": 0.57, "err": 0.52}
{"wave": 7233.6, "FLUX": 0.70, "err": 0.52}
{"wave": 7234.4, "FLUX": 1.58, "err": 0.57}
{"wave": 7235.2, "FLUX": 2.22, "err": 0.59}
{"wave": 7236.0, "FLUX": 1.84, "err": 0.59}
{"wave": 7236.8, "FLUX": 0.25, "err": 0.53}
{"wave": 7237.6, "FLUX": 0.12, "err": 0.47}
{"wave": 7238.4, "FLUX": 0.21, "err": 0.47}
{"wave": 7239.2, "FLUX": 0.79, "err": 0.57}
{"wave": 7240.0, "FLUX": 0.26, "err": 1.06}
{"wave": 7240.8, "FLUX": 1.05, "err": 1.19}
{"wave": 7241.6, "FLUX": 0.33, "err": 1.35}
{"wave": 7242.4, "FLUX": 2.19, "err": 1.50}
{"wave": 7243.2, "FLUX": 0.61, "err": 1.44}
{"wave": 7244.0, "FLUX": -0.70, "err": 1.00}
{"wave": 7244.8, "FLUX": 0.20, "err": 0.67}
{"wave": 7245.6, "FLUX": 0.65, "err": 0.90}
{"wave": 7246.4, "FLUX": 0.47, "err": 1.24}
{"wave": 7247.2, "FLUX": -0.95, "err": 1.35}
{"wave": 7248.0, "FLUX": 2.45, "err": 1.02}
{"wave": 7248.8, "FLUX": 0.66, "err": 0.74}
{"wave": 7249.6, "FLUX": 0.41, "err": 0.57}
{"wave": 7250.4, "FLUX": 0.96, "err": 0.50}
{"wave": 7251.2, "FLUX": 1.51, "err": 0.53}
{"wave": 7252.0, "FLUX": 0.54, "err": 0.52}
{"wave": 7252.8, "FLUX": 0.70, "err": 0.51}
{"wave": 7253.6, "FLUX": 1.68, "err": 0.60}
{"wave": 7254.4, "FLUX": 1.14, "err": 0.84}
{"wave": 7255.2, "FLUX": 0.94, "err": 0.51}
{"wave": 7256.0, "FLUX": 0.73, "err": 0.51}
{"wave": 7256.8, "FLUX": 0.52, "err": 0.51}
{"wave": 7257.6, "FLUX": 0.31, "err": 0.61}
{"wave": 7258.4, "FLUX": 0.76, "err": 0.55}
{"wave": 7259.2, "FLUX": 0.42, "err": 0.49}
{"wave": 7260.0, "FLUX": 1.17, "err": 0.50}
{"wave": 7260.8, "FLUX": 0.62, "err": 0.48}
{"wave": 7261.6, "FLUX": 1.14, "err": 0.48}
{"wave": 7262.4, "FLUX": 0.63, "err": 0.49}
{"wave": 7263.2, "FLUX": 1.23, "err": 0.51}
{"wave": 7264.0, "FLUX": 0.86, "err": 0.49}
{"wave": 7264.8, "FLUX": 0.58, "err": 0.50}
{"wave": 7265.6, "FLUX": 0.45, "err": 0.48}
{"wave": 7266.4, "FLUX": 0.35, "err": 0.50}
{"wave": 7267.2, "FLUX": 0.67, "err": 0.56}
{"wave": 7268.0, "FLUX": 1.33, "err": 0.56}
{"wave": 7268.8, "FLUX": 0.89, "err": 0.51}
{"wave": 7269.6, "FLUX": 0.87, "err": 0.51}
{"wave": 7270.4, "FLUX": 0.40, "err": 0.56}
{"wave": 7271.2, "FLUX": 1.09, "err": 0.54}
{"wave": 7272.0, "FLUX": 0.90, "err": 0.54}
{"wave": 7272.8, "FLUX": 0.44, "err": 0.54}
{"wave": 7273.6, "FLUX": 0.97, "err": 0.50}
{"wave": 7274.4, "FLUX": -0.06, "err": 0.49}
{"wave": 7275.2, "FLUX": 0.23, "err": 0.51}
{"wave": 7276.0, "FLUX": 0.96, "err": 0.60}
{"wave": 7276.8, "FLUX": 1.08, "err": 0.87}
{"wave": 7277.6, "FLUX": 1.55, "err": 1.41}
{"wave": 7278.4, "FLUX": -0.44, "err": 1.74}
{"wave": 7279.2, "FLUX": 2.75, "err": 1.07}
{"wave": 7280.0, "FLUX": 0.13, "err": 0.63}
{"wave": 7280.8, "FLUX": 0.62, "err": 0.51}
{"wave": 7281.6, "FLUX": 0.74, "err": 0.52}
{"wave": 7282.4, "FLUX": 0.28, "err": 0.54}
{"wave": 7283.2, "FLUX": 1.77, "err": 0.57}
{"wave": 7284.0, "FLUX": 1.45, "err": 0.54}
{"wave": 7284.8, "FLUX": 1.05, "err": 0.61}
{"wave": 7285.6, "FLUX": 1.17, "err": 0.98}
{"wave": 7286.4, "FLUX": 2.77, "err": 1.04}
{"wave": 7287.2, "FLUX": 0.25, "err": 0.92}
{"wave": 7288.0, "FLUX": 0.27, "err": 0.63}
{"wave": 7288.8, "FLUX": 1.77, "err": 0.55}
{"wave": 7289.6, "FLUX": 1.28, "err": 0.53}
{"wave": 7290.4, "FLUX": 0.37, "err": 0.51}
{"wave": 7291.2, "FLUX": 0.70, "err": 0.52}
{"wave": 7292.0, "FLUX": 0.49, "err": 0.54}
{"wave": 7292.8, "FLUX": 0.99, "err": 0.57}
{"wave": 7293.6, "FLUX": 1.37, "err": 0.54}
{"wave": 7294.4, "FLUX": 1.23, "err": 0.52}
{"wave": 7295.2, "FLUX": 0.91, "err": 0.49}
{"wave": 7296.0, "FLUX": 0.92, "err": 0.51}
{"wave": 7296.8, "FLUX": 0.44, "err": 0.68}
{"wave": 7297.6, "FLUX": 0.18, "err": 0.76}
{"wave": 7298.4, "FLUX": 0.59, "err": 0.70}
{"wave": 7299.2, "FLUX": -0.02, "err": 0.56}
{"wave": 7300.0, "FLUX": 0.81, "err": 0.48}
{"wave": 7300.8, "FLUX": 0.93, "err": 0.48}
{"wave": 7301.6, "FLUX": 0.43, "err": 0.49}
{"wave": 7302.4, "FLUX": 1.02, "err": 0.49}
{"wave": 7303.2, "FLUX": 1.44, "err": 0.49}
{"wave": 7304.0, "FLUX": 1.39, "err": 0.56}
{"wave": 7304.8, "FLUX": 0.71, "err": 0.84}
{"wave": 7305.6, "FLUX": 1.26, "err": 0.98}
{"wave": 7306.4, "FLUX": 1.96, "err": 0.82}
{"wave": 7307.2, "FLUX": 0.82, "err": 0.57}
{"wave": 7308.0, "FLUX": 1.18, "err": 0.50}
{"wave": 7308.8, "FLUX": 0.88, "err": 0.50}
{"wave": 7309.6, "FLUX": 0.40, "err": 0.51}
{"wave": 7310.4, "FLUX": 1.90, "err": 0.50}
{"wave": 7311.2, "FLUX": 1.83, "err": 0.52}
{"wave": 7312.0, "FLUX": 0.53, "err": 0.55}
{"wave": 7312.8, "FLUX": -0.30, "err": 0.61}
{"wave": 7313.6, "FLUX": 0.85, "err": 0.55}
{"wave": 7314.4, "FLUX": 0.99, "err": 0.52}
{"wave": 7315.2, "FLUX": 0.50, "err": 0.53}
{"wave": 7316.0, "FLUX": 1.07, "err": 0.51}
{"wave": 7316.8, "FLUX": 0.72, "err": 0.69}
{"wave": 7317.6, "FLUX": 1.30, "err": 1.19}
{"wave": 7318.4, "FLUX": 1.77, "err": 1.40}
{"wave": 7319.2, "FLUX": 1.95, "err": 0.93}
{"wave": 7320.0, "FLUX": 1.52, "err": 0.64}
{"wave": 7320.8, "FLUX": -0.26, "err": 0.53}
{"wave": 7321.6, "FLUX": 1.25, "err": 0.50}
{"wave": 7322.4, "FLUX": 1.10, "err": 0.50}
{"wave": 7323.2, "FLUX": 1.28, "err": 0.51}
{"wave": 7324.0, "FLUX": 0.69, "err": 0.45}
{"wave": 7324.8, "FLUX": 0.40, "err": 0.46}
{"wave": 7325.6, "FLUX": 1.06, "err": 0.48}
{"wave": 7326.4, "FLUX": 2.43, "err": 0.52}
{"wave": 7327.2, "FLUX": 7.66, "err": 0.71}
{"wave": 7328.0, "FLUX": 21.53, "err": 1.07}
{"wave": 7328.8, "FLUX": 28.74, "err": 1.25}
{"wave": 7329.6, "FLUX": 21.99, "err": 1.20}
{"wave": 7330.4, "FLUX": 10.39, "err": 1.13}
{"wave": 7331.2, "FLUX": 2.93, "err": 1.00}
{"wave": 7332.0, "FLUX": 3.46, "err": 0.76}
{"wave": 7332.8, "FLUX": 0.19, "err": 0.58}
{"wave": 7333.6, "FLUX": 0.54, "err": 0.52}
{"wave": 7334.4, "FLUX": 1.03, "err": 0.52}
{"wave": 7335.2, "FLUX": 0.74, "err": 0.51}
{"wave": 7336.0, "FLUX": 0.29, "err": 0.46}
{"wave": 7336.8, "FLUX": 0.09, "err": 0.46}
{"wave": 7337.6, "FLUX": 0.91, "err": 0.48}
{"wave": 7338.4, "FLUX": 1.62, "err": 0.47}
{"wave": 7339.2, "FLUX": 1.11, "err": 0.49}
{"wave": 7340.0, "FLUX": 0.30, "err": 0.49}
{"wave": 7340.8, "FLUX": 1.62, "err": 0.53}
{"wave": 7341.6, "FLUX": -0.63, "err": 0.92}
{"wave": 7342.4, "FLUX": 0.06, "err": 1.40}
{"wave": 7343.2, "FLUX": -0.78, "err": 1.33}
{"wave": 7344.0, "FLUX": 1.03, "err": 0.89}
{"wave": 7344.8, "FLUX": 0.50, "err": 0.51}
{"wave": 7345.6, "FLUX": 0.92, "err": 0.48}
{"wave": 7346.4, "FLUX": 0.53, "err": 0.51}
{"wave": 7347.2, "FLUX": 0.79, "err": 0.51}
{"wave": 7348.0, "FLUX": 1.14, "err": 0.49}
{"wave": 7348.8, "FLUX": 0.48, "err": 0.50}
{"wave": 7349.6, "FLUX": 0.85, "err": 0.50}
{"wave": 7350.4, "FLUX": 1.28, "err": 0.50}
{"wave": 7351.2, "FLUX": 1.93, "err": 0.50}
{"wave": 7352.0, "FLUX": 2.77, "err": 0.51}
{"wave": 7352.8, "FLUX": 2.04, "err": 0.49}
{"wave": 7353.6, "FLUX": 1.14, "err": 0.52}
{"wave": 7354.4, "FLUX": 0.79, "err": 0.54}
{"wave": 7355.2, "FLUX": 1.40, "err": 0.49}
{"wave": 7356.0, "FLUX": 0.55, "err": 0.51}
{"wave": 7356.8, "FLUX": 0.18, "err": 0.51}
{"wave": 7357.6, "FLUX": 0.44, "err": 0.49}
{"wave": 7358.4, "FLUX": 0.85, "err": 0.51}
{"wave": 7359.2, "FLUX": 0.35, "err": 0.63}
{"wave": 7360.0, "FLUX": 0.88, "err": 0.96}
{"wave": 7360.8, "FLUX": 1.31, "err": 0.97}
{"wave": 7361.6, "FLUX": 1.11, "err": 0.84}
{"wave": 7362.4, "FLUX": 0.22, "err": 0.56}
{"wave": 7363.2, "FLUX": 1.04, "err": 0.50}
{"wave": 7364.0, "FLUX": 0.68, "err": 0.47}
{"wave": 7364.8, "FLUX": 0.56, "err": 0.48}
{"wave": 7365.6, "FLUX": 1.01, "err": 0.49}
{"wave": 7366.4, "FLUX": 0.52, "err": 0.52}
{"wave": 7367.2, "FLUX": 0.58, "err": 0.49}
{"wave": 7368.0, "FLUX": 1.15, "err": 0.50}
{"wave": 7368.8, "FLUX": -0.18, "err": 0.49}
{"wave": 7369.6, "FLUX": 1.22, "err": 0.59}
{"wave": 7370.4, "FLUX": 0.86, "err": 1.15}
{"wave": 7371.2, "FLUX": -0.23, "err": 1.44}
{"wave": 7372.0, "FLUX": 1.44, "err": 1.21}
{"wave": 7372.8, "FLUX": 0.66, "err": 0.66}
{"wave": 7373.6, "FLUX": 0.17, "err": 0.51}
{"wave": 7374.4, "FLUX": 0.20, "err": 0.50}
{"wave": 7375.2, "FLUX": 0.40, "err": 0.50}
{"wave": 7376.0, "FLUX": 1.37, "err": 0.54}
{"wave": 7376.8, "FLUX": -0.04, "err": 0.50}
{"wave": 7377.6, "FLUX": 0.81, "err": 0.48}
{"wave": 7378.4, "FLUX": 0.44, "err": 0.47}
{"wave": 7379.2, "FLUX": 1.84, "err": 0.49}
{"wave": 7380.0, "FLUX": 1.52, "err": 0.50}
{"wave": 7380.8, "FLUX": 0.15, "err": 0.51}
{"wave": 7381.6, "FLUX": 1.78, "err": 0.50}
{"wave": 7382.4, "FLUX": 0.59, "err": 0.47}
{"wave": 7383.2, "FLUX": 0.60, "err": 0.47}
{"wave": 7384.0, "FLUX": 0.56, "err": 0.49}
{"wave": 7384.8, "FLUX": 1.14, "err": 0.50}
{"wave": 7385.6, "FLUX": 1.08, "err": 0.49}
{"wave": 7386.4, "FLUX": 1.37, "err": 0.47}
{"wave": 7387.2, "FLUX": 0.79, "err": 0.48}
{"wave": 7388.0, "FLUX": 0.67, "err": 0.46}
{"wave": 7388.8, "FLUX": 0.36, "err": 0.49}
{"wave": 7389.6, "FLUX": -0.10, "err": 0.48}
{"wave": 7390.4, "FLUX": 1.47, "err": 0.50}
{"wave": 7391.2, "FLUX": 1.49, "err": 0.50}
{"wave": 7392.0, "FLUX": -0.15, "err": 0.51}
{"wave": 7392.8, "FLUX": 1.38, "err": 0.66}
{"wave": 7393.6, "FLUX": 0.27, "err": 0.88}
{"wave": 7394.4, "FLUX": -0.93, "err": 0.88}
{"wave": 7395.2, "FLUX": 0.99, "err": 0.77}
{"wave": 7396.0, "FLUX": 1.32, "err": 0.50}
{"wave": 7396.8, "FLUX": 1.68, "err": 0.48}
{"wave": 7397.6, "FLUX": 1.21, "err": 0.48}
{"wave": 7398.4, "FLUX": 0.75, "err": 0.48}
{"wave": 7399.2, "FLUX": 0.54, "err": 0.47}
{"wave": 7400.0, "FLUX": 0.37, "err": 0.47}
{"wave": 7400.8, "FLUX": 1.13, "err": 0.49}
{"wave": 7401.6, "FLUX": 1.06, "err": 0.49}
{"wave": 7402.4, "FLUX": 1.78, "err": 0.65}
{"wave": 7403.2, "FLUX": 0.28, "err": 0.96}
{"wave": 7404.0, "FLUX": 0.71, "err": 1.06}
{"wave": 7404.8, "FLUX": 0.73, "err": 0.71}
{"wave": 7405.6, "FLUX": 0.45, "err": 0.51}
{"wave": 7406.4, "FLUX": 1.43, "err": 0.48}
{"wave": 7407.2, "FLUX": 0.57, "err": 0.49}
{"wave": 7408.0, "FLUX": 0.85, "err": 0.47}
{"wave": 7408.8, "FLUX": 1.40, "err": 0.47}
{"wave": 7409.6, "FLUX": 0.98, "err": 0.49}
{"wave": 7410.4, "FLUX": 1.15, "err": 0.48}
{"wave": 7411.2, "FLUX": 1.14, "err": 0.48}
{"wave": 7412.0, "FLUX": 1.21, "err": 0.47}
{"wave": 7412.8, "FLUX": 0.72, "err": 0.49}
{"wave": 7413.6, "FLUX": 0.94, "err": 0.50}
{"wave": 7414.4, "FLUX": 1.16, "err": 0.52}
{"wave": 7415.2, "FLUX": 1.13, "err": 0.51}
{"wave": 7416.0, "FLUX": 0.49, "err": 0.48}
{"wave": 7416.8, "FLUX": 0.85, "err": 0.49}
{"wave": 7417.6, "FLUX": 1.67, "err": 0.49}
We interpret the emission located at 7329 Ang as Halpha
